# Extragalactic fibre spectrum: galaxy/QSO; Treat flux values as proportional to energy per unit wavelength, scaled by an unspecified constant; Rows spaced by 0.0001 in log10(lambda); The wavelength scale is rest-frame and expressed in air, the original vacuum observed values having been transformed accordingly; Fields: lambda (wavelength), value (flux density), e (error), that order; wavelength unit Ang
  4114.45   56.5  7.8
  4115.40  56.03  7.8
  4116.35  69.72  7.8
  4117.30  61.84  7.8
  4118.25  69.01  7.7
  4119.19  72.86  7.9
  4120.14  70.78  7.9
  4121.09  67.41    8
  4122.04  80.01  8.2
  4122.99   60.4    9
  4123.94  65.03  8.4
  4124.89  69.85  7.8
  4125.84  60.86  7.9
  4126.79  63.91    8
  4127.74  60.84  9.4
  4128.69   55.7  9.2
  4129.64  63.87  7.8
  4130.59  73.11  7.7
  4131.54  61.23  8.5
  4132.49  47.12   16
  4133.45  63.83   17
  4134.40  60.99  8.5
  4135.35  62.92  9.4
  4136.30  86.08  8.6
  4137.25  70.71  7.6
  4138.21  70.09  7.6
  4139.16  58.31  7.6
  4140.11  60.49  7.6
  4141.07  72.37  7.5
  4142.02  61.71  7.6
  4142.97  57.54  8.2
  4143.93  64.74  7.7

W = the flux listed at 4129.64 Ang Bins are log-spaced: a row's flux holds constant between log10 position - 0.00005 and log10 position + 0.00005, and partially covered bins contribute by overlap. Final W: 63.87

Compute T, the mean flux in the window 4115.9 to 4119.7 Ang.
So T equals 68.4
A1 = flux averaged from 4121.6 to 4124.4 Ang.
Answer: 68.3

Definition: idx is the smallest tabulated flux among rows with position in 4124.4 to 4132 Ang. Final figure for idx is 55.7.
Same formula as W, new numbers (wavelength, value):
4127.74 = 60.84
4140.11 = 60.49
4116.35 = 69.72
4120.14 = 70.78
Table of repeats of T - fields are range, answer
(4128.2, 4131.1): 64.3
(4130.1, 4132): 67.3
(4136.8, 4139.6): 66.3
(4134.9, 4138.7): 72.5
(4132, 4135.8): 58.7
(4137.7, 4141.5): 65.1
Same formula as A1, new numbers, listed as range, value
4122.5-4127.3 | 64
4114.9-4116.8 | 62.6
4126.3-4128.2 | 62.4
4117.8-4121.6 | 70.2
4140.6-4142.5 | 67.2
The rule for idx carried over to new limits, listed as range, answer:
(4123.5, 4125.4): 65.03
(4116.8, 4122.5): 61.84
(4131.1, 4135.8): 47.12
